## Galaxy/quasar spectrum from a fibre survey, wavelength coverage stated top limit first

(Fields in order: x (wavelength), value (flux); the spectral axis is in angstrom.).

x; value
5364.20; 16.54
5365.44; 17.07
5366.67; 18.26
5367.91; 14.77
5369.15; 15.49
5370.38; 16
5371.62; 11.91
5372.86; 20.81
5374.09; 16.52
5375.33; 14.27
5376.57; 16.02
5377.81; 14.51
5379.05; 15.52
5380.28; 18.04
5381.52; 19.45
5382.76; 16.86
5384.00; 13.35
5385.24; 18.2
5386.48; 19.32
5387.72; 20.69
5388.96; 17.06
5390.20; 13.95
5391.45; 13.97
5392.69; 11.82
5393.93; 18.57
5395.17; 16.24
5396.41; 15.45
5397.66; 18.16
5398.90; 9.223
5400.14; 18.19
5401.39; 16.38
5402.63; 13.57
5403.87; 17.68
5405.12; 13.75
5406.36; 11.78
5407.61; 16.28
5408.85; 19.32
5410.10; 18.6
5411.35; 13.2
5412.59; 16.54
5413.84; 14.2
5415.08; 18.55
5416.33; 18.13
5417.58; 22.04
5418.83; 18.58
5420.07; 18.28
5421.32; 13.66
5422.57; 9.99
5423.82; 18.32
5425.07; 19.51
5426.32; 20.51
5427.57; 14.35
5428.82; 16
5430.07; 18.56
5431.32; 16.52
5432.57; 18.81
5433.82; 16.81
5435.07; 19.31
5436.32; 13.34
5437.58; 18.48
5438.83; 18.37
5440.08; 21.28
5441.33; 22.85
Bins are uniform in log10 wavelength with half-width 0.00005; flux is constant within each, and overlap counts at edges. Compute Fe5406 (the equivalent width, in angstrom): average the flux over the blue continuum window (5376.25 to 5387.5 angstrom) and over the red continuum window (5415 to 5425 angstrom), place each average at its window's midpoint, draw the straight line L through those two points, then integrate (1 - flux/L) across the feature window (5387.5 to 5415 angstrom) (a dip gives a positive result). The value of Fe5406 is 2.3 angstrom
